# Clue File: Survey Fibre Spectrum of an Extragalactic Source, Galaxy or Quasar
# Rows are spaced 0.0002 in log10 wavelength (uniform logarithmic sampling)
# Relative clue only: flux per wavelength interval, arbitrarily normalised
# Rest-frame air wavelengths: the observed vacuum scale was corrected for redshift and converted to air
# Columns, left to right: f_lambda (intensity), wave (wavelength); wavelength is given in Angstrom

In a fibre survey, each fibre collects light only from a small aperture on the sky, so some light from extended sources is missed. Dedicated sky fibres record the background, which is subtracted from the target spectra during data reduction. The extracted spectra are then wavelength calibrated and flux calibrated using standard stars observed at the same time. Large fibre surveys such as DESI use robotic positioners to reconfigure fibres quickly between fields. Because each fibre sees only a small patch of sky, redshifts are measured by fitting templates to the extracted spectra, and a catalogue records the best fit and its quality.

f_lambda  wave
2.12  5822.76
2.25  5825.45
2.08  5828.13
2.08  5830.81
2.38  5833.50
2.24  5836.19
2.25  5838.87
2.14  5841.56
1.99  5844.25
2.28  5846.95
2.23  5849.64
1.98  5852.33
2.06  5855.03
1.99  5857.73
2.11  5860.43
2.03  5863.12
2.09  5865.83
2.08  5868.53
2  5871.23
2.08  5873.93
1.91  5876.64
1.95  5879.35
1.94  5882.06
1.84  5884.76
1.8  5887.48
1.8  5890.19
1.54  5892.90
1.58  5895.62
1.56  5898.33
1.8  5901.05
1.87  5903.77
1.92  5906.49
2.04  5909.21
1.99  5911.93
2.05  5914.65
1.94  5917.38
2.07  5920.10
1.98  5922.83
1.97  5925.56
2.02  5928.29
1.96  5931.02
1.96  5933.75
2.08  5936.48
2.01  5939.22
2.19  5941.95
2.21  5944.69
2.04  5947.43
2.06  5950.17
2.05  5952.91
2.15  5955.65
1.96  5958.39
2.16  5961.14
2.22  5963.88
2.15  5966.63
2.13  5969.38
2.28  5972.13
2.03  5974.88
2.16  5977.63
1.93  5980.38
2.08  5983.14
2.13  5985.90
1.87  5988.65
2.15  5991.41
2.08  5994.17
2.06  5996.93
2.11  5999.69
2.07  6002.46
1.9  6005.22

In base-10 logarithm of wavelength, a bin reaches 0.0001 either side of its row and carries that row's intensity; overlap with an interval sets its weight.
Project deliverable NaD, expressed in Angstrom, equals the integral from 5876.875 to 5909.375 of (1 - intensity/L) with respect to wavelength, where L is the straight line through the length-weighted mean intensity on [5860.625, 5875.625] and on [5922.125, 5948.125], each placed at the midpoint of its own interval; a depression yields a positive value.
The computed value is 4.02 Angstrom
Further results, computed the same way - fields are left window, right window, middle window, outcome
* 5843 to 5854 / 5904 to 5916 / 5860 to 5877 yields 0.24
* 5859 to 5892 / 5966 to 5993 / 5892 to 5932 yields 2.37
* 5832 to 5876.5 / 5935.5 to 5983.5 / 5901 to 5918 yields 1.24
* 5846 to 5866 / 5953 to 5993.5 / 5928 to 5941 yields 0.53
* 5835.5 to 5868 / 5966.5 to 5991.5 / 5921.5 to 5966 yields 0.58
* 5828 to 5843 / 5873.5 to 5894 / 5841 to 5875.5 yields -0.73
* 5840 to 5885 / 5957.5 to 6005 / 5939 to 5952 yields -0.20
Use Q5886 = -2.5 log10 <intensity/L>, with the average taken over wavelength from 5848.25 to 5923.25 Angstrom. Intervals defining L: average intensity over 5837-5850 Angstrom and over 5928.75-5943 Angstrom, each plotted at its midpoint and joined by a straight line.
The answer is 0.09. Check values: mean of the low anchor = 2.18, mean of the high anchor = 2.04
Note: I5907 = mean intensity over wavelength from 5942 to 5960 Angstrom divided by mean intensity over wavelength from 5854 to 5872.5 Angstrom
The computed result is 1.0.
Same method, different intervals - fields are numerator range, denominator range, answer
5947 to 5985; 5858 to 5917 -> 1.10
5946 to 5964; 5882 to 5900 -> 1.22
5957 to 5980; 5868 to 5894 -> 1.12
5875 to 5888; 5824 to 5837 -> 0.86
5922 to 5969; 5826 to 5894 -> 1.02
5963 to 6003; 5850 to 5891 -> 1.06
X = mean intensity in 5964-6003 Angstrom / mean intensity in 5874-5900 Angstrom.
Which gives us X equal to 1.17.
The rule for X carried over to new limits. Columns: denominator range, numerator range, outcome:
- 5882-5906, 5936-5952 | 1.20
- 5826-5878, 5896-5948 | 0.94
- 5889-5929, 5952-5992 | 1.12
